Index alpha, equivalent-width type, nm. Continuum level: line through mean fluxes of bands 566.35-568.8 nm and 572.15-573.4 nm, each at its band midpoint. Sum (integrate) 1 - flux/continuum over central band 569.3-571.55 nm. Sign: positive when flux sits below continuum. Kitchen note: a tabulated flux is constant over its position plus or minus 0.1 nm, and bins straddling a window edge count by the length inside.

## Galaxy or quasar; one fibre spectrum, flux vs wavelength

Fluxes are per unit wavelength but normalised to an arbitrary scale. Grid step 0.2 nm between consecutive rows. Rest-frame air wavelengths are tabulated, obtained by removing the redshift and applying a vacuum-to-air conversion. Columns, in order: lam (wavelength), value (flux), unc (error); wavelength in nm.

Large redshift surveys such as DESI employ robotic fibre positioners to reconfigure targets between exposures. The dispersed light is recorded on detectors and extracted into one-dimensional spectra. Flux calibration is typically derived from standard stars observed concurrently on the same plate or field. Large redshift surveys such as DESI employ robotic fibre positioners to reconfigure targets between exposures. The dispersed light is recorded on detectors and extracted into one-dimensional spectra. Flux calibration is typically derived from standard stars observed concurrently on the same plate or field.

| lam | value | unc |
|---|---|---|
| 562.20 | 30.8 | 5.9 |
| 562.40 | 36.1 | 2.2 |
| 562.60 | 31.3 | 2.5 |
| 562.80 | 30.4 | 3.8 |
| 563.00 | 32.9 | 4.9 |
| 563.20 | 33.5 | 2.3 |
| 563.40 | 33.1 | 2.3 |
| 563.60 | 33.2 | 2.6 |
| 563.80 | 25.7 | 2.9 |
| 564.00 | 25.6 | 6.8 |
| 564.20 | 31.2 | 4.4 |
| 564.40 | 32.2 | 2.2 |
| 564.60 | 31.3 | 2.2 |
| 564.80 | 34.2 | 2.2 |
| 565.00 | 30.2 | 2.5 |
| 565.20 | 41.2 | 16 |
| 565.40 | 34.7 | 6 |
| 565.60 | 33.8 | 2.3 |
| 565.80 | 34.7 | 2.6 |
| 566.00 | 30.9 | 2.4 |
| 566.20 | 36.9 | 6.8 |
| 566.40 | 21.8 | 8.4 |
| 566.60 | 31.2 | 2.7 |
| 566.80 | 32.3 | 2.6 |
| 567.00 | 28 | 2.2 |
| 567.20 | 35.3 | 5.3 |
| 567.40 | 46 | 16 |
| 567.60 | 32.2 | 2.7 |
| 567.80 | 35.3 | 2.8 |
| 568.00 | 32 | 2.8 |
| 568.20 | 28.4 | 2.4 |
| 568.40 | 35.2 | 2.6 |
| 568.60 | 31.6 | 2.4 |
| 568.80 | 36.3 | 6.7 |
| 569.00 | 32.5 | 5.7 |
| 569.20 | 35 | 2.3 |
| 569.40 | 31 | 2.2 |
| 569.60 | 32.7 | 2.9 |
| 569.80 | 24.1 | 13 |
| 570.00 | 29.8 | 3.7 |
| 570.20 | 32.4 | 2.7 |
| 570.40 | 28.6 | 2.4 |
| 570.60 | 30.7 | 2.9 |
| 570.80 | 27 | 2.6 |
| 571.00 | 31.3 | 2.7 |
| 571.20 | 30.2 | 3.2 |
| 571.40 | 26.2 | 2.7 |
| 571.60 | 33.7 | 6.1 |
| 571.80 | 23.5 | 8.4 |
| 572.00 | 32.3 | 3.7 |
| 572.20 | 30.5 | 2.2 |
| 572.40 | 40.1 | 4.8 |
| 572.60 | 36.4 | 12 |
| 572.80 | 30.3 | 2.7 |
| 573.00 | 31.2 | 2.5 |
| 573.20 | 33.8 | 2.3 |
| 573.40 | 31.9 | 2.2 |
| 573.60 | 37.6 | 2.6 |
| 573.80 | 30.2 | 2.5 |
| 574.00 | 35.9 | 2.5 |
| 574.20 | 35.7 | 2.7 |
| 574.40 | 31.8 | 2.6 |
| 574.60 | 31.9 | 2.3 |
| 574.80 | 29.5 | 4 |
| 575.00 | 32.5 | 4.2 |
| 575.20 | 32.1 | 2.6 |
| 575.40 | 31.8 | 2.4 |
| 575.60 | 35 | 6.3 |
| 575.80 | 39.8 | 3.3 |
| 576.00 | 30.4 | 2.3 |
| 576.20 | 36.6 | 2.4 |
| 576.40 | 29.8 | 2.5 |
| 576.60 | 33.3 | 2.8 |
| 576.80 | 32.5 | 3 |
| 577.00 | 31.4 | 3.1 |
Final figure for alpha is 0.25 nm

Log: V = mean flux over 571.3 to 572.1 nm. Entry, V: 28.9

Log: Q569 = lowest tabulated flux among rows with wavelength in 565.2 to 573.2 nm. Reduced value 21.8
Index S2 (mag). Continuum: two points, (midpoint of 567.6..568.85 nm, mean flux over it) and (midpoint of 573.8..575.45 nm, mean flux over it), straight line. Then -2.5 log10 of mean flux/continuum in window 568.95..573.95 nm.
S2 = 0.05 mag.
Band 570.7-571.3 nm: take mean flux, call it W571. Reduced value 29.5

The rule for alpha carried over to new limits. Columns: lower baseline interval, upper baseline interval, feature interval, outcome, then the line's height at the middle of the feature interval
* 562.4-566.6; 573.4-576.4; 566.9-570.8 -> 0.03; 32.6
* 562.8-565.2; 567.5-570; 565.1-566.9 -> -0.07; 31.8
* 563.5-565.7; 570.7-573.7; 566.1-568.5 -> -0.07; 32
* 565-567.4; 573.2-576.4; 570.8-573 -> 0.14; 33.4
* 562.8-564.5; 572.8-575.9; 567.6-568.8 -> -0.03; 31.9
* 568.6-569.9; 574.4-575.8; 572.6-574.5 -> -0.05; 32.5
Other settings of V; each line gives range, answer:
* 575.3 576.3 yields 34.7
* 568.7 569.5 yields 33.7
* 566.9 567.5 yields 36.4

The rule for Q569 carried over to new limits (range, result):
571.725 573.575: 23.5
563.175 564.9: 25.6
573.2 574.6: 30.2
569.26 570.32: 24.1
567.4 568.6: 28.4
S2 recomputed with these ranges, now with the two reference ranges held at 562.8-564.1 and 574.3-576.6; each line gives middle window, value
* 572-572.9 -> -0.059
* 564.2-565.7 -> -0.095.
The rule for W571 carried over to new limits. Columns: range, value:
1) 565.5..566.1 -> 33.1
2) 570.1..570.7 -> 30.6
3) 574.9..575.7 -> 32.9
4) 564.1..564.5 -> 31.7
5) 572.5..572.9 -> 33.4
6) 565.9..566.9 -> 30.6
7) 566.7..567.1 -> 30.1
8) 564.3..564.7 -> 31.8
